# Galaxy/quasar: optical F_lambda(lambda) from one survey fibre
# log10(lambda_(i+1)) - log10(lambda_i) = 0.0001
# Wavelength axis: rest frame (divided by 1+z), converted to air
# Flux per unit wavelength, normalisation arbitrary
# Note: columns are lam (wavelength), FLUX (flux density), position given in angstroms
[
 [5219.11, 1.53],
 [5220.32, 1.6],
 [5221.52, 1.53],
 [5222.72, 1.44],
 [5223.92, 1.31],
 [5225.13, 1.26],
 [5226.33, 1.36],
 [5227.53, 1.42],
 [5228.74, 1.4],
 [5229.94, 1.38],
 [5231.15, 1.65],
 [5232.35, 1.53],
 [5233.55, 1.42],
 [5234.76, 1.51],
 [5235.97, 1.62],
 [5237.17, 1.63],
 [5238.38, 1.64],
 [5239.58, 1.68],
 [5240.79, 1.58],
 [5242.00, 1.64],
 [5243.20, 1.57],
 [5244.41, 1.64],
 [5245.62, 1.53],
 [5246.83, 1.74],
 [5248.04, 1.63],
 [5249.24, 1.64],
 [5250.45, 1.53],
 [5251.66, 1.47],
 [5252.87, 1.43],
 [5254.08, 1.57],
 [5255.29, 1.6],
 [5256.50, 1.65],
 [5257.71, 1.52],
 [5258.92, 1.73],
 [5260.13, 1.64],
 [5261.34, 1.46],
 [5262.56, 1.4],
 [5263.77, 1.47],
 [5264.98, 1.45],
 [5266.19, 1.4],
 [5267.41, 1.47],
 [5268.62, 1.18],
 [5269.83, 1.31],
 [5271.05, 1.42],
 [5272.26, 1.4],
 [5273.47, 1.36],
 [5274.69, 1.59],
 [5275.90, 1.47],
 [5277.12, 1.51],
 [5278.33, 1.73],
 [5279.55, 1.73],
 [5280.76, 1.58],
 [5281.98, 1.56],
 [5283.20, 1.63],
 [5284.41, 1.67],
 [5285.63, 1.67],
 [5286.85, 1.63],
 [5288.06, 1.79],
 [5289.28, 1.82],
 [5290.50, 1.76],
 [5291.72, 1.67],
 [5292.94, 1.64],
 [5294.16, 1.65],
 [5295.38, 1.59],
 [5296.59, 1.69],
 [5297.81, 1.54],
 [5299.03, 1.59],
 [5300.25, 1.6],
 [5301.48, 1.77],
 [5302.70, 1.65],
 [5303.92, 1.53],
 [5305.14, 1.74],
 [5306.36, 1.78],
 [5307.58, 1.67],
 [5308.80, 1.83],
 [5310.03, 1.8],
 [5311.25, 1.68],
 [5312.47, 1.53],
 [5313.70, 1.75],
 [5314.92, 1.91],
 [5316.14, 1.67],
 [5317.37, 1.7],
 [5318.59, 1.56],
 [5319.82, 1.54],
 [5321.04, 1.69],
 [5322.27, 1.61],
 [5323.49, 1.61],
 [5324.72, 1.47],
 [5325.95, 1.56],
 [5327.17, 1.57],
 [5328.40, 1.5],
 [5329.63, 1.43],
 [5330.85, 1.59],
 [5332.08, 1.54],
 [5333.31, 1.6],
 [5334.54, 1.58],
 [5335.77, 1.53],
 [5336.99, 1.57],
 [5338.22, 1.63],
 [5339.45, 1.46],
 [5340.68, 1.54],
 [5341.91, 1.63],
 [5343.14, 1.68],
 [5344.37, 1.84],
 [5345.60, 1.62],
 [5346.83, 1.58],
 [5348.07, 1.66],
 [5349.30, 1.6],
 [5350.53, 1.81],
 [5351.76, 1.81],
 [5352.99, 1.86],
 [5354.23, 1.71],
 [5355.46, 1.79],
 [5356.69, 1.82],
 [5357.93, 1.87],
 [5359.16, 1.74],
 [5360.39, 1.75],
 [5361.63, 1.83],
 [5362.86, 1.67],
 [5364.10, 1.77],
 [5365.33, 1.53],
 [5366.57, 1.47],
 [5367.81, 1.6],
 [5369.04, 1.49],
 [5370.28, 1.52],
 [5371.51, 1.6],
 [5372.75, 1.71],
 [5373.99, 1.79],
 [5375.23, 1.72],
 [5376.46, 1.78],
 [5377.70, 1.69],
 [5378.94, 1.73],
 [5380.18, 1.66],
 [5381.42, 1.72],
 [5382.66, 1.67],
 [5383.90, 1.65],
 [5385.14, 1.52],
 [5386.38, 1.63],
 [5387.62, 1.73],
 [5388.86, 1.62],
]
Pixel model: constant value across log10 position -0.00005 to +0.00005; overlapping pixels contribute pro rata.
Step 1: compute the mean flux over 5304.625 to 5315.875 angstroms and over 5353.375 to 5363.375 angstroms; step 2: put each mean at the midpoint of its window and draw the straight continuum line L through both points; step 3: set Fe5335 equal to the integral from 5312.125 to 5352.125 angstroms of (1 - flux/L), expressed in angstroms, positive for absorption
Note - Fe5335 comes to 3.2 angstroms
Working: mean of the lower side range 1.74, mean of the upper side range 1.78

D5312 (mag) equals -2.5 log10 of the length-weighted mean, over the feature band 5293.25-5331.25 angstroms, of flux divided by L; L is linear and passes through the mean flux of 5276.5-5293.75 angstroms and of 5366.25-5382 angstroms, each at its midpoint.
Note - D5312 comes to 0.02 mag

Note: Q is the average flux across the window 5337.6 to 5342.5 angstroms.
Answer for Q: 1.56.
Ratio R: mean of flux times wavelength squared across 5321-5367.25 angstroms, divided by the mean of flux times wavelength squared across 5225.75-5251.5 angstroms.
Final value 1.10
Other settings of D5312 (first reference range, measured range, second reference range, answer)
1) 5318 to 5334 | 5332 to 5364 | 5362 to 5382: -0.05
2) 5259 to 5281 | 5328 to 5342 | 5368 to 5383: 0.03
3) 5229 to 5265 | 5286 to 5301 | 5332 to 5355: -0.04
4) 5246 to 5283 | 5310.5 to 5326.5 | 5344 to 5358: 0.01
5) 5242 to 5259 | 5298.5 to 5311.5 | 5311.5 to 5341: -0.07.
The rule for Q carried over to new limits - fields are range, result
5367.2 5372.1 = 1.56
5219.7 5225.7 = 1.43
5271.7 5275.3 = 1.45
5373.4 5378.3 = 1.75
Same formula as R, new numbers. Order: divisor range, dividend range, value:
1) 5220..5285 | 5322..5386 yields 1.12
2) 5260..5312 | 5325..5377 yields 1.06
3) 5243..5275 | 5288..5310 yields 1.13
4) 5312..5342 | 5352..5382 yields 1.09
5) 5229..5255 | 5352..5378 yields 1.13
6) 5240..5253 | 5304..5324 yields 1.09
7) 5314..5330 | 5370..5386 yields 1.07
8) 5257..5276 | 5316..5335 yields 1.11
